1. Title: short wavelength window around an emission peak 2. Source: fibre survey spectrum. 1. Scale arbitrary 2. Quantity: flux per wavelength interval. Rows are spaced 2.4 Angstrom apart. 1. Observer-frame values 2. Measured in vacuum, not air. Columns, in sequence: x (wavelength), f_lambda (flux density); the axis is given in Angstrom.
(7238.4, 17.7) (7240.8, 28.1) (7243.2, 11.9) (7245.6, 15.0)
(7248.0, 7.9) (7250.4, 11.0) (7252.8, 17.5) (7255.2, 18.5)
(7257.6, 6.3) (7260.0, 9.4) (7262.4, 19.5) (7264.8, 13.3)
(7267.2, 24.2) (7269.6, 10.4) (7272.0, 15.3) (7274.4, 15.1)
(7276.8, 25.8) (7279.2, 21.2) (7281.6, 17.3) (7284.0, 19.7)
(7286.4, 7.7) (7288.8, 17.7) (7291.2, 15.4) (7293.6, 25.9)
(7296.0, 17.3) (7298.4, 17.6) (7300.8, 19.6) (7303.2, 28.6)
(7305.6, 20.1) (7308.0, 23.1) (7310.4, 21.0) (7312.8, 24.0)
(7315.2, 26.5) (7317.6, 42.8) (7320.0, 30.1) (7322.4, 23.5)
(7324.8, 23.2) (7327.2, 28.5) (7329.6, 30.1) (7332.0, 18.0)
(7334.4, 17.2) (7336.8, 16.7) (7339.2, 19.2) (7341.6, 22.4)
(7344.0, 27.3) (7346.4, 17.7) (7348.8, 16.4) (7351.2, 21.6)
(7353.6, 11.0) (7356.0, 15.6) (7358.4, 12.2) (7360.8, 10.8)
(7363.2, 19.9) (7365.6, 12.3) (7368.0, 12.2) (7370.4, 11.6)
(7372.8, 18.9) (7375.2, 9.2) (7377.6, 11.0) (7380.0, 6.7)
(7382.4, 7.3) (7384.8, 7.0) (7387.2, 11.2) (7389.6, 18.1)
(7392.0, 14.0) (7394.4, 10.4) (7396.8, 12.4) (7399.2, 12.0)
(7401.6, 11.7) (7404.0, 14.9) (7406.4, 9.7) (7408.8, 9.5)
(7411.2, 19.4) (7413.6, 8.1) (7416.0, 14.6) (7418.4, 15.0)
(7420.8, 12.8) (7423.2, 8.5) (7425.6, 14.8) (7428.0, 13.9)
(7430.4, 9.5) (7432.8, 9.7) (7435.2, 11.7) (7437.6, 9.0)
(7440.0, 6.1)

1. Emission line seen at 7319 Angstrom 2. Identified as Mg II 2798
